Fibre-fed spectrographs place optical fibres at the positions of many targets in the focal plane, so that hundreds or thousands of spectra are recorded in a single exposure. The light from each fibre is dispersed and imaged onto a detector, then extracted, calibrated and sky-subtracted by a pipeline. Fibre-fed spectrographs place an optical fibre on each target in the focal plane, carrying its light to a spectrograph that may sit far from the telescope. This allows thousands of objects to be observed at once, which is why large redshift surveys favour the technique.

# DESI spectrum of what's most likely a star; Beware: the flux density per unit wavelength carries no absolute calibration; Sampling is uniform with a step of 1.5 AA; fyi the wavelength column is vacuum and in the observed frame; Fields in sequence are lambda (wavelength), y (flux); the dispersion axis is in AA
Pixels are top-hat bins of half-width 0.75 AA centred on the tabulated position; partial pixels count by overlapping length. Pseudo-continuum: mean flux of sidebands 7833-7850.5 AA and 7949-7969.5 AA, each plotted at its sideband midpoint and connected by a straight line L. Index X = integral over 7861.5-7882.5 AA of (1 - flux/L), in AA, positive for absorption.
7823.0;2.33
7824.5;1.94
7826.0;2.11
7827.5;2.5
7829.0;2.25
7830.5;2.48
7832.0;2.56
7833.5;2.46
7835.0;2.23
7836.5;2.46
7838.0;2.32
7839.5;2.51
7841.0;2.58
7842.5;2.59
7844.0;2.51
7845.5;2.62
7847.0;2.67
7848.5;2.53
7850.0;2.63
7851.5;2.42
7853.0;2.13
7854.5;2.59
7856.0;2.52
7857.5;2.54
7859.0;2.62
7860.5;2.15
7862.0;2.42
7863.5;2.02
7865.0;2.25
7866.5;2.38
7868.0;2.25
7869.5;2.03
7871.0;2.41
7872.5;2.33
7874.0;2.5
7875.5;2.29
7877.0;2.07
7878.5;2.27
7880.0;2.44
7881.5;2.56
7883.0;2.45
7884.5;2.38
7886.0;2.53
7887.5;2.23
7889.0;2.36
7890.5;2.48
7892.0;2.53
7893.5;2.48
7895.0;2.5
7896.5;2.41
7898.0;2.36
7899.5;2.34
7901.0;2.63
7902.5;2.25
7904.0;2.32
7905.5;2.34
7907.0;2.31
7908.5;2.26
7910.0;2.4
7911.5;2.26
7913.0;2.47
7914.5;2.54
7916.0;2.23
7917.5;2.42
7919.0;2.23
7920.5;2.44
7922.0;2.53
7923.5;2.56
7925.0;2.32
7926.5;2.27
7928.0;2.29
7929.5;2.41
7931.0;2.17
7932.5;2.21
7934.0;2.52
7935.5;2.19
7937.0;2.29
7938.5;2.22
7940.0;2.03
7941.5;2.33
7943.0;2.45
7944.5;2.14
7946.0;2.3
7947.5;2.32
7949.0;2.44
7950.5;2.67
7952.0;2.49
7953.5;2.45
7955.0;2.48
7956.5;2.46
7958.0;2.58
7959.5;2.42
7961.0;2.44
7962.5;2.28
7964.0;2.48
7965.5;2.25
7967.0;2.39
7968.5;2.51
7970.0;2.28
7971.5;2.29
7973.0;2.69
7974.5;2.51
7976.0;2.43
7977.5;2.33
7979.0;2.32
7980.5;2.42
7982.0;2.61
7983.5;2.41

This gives 1.61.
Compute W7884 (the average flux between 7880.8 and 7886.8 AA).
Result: 2.48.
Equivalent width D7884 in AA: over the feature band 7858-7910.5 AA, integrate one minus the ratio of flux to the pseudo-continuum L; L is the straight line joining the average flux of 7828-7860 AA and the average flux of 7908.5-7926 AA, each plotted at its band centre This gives 1.60 AA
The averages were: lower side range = 2.48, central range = 2.36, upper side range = 2.39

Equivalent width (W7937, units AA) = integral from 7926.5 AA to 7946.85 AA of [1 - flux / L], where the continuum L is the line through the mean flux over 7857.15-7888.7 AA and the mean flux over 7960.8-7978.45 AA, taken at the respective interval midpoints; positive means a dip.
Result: 0.9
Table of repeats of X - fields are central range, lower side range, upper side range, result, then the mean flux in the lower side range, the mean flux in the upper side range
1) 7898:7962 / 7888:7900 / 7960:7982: 1.41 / 2.43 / 2.41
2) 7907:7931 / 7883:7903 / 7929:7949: -0.25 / 2.42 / 2.28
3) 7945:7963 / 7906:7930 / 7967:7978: -0.22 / 2.37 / 2.43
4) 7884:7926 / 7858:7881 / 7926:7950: -1.84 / 2.3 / 2.29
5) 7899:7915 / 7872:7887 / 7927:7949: -0.26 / 2.38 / 2.28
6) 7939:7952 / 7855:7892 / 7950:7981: 0.41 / 2.36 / 2.43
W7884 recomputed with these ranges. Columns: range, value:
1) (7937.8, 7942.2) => 2.19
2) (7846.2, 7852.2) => 2.56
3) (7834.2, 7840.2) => 2.38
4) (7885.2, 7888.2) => 2.38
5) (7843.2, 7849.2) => 2.58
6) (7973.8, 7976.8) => 2.47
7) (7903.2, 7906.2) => 2.33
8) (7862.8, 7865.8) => 2.14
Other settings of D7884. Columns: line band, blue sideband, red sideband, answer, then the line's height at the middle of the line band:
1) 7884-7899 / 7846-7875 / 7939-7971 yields -0.23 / 2.39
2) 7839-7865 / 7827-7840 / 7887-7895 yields -0.50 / 2.42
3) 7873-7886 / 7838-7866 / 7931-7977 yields 0.31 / 2.44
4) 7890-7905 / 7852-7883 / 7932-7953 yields -0.58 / 2.34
